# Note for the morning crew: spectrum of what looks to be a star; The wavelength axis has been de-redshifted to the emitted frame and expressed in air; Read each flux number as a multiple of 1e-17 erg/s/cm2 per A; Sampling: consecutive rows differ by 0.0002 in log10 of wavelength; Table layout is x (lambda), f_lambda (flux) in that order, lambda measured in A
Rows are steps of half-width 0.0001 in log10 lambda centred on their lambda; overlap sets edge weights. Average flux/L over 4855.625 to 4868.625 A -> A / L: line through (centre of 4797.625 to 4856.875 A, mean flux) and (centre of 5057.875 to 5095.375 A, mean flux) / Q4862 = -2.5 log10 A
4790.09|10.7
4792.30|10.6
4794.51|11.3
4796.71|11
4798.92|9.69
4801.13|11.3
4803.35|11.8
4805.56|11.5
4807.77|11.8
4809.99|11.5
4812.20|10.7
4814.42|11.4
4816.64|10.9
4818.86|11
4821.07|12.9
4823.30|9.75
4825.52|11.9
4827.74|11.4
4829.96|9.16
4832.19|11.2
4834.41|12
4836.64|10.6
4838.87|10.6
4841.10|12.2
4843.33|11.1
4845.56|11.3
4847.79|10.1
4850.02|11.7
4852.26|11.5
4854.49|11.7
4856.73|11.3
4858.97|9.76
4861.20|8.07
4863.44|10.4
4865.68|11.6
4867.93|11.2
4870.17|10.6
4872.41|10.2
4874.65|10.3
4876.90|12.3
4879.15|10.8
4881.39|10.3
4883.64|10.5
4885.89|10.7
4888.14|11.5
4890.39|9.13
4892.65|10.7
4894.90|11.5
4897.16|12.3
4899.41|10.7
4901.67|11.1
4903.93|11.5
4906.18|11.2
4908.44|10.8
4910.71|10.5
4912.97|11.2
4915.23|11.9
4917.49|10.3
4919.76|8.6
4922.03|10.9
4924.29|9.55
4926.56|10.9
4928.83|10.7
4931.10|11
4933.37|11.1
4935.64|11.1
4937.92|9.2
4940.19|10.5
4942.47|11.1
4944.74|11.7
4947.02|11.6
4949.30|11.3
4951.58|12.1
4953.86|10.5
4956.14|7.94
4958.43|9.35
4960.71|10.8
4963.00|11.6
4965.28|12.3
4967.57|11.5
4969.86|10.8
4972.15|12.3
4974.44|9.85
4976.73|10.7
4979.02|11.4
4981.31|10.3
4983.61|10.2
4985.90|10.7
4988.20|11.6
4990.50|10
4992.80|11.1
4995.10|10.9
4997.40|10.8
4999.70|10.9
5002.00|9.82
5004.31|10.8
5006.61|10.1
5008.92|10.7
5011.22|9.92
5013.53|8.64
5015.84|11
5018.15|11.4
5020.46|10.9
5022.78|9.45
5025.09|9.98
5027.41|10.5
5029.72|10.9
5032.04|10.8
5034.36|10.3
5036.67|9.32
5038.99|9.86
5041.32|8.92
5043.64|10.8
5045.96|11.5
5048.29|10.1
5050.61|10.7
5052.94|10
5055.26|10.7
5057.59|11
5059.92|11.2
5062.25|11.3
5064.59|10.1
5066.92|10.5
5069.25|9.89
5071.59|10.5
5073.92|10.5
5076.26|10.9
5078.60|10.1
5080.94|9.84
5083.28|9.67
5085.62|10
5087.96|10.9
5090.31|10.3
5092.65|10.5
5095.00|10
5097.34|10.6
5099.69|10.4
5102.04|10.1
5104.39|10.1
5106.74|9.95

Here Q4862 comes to 0.07 mag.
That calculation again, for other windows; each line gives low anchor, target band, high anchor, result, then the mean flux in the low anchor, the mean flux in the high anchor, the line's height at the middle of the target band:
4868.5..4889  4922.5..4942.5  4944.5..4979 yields 0.035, 10.8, 10.9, 10.9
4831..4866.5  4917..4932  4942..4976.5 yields 0.071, 10.9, 11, 11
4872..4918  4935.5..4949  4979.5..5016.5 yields -0.014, 10.9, 10.5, 10.7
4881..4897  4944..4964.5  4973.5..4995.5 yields -0.008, 10.7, 10.7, 10.7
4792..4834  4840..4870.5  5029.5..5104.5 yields 0.009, 11.1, 10.4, 11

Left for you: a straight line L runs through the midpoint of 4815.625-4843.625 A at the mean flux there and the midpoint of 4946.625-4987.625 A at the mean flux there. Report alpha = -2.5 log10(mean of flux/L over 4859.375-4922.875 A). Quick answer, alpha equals 0.03 mag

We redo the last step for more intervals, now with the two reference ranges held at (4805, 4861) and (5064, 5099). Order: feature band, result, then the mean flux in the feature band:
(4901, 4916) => -0.03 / 11.2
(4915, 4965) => 0.01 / 10.6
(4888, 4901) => 0.00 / 10.9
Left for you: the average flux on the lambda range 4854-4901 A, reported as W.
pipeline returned 10.7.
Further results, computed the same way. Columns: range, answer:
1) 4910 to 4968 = 10.7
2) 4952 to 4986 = 10.7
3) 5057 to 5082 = 10.5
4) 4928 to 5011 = 10.8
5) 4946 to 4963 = 10.6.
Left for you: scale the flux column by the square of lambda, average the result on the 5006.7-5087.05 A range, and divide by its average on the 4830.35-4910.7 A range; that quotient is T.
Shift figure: 1.02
